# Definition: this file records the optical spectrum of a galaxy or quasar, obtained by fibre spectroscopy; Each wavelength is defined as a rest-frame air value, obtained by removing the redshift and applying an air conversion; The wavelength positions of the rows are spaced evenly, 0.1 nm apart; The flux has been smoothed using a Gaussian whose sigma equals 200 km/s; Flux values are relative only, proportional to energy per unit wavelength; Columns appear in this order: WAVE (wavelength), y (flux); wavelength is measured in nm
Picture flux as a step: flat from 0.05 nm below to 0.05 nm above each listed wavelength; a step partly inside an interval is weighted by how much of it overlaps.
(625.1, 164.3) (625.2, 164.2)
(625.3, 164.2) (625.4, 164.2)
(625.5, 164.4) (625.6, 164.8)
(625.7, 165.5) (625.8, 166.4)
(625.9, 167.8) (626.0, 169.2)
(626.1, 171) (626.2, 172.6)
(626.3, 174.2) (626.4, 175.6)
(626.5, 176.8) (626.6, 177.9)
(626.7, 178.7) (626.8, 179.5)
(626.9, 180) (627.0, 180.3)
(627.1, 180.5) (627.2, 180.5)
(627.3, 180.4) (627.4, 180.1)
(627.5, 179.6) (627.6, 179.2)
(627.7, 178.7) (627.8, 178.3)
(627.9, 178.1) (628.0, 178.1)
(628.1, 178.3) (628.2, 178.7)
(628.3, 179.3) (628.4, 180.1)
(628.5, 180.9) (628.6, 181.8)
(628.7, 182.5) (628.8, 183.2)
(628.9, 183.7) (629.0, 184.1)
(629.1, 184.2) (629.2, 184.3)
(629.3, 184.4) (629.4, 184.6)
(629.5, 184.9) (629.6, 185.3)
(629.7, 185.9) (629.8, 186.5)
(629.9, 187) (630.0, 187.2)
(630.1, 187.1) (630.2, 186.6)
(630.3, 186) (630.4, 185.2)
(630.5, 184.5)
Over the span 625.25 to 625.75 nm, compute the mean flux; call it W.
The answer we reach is 165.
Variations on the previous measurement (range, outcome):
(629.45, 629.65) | 185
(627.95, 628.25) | 178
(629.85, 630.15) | 187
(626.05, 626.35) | 173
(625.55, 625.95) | 166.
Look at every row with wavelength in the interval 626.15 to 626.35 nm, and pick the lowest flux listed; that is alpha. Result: 172.6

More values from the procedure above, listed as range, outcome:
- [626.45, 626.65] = 176.8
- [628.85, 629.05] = 183.7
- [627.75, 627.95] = 178.1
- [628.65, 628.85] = 182.5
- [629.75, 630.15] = 186.5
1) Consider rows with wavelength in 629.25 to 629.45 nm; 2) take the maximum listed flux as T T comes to 184.6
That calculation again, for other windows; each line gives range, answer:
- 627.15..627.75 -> 180.5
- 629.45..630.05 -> 187.2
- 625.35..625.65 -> 164.8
